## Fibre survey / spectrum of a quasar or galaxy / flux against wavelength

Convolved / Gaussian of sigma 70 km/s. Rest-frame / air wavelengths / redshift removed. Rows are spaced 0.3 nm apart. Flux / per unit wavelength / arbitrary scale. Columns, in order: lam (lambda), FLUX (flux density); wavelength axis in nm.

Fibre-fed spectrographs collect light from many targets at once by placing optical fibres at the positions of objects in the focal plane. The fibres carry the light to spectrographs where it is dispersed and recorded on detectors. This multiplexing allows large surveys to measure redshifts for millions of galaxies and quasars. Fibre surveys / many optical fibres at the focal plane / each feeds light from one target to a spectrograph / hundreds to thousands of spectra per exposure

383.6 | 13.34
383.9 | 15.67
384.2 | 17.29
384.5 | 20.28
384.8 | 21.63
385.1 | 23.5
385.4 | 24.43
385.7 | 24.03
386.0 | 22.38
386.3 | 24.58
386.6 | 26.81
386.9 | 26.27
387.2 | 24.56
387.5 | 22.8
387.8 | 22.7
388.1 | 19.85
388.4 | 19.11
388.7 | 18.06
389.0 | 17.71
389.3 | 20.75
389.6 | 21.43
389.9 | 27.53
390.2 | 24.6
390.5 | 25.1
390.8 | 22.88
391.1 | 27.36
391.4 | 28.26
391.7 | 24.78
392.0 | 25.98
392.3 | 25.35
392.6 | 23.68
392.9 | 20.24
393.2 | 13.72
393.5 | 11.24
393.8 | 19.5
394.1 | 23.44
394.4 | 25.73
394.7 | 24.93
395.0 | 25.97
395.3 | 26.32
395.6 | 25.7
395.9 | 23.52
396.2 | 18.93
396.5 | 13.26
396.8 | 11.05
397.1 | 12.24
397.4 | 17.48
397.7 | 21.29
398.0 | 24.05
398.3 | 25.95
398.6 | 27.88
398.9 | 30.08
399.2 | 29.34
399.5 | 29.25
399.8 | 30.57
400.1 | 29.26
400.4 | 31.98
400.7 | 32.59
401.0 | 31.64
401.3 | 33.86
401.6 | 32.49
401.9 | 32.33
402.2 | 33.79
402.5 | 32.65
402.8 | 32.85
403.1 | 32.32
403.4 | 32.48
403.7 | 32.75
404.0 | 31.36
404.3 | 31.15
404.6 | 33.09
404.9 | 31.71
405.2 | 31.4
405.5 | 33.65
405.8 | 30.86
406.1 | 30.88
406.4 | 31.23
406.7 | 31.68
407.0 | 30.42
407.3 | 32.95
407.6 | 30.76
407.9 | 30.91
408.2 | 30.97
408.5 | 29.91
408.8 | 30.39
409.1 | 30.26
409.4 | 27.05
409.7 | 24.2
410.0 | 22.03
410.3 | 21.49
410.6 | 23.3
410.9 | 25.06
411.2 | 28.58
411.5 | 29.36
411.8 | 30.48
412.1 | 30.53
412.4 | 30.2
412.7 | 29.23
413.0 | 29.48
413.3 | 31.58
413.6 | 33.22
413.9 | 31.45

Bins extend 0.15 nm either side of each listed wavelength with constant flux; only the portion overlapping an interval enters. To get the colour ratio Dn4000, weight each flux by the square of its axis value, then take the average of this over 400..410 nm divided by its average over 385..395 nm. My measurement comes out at 1.47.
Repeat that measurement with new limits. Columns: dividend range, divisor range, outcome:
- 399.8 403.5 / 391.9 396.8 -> 1.57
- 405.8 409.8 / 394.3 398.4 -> 1.52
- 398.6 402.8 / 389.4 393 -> 1.33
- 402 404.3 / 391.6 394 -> 1.67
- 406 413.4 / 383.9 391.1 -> 1.43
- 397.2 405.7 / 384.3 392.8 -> 1.38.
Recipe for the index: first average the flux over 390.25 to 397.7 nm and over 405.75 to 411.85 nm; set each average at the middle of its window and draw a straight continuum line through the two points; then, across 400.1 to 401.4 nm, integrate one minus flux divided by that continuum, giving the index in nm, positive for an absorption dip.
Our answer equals -0.382 nm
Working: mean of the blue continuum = 21.6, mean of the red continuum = 28.6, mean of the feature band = 32.1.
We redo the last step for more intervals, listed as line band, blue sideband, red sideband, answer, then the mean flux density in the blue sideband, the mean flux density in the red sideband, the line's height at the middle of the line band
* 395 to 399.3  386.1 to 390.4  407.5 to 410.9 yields 0.46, 22.7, 27.2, 24.6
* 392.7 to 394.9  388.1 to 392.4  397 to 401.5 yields 0.43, 23.3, 27.4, 24.9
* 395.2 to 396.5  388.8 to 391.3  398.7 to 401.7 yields 0.25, 23.4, 31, 27.8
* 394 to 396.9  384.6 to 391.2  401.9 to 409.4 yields 0.50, 23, 31.6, 26.7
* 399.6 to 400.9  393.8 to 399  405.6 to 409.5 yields -0.31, 22.1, 30.7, 25.1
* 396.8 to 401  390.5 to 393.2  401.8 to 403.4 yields 0.57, 24.2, 32.8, 29.8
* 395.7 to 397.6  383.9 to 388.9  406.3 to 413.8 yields 0.65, 22.1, 29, 25.1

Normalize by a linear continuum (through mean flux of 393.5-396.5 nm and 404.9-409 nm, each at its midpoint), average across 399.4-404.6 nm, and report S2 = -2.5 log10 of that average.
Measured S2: -0.16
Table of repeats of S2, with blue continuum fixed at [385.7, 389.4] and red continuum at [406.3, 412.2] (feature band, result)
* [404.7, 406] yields -0.17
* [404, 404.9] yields -0.18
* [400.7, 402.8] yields -0.24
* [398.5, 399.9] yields -0.15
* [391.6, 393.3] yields 0.05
